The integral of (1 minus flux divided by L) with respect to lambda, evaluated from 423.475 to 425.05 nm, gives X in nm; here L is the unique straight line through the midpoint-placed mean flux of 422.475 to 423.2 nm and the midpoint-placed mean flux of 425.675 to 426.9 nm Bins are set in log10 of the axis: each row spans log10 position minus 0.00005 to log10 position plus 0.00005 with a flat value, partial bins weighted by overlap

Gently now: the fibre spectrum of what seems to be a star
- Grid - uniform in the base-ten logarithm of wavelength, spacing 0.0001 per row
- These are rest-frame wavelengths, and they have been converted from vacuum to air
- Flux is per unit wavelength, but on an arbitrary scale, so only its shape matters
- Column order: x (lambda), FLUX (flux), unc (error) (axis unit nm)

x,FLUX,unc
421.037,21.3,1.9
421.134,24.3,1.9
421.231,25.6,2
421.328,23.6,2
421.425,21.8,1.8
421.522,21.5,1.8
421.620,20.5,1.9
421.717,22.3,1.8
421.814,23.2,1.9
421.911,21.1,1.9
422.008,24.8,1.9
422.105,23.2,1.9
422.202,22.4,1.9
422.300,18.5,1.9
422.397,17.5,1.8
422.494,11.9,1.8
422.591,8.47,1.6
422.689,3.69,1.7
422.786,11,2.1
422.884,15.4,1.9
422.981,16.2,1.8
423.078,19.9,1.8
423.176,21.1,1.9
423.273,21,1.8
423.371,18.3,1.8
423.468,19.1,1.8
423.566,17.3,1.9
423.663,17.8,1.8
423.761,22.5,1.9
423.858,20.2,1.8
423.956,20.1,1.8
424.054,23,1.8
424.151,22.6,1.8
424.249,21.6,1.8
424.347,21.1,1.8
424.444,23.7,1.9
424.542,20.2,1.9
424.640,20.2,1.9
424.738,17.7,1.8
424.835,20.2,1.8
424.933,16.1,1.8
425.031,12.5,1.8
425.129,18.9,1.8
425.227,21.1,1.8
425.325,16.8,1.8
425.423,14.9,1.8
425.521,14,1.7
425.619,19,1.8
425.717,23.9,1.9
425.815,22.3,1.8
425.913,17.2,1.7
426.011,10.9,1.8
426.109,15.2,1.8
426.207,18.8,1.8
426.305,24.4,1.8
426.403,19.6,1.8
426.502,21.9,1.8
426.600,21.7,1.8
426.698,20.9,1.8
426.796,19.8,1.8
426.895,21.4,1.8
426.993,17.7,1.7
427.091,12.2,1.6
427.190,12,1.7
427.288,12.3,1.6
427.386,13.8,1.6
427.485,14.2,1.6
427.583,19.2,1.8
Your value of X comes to -0.40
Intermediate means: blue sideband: 13.3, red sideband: 19.8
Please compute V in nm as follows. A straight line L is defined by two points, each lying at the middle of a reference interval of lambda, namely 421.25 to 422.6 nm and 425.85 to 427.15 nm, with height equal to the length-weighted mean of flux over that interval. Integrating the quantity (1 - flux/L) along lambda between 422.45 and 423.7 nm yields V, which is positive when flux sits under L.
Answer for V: 0.28 nm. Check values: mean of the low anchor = 20.5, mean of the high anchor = 18.6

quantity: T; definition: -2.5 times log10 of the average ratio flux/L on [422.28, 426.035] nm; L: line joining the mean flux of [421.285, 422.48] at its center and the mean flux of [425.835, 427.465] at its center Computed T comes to 0.09 mag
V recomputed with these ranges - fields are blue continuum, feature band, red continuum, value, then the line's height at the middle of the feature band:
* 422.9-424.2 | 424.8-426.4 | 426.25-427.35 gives 0.09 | 19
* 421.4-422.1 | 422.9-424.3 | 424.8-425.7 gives -0.03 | 19.6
